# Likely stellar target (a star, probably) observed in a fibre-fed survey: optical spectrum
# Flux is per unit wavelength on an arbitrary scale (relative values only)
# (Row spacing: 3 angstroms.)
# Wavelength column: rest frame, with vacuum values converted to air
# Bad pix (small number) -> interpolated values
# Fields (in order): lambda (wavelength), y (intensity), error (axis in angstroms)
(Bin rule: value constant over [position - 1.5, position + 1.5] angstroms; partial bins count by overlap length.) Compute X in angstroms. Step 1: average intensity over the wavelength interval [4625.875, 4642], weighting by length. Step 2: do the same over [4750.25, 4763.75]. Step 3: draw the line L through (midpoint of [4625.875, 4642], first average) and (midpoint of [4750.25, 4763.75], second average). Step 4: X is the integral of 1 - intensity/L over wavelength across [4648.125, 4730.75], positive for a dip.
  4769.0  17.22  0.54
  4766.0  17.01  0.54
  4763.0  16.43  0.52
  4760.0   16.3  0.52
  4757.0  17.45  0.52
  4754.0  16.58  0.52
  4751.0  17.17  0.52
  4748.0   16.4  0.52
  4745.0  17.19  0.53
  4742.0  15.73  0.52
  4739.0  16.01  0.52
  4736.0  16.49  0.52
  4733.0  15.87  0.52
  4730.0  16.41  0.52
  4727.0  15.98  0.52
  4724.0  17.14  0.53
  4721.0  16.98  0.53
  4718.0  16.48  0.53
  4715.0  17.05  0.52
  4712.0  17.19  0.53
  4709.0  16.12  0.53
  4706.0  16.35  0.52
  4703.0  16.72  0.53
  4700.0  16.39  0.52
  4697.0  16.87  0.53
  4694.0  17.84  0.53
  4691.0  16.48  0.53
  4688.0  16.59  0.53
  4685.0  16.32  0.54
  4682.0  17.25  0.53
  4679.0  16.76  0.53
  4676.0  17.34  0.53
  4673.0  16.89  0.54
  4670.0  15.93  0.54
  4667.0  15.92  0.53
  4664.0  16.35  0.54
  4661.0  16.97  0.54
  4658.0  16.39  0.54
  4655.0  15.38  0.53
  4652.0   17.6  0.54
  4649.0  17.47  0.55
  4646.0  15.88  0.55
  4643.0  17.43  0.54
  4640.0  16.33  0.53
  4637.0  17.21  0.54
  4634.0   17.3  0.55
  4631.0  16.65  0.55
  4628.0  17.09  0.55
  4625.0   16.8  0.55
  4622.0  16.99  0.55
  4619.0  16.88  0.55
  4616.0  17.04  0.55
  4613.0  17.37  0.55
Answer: 0.9 angstroms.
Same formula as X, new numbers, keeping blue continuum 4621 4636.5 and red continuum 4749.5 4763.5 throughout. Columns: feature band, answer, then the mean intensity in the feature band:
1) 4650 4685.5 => 0.67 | 16.6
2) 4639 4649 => 0.16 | 16.7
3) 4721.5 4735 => 0.36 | 16.4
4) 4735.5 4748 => 0.36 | 16.3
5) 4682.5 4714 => 0.33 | 16.7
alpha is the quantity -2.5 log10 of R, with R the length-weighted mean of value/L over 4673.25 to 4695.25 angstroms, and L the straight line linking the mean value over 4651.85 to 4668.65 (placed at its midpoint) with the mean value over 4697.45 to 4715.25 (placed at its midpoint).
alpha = -0.03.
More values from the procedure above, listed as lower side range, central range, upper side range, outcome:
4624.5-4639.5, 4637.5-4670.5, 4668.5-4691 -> 0.02 mag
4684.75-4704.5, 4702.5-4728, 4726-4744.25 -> -0.02 mag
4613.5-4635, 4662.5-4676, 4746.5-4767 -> 0.03 mag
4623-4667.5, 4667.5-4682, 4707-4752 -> 0.00 mag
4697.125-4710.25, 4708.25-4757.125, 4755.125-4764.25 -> 0.00 mag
